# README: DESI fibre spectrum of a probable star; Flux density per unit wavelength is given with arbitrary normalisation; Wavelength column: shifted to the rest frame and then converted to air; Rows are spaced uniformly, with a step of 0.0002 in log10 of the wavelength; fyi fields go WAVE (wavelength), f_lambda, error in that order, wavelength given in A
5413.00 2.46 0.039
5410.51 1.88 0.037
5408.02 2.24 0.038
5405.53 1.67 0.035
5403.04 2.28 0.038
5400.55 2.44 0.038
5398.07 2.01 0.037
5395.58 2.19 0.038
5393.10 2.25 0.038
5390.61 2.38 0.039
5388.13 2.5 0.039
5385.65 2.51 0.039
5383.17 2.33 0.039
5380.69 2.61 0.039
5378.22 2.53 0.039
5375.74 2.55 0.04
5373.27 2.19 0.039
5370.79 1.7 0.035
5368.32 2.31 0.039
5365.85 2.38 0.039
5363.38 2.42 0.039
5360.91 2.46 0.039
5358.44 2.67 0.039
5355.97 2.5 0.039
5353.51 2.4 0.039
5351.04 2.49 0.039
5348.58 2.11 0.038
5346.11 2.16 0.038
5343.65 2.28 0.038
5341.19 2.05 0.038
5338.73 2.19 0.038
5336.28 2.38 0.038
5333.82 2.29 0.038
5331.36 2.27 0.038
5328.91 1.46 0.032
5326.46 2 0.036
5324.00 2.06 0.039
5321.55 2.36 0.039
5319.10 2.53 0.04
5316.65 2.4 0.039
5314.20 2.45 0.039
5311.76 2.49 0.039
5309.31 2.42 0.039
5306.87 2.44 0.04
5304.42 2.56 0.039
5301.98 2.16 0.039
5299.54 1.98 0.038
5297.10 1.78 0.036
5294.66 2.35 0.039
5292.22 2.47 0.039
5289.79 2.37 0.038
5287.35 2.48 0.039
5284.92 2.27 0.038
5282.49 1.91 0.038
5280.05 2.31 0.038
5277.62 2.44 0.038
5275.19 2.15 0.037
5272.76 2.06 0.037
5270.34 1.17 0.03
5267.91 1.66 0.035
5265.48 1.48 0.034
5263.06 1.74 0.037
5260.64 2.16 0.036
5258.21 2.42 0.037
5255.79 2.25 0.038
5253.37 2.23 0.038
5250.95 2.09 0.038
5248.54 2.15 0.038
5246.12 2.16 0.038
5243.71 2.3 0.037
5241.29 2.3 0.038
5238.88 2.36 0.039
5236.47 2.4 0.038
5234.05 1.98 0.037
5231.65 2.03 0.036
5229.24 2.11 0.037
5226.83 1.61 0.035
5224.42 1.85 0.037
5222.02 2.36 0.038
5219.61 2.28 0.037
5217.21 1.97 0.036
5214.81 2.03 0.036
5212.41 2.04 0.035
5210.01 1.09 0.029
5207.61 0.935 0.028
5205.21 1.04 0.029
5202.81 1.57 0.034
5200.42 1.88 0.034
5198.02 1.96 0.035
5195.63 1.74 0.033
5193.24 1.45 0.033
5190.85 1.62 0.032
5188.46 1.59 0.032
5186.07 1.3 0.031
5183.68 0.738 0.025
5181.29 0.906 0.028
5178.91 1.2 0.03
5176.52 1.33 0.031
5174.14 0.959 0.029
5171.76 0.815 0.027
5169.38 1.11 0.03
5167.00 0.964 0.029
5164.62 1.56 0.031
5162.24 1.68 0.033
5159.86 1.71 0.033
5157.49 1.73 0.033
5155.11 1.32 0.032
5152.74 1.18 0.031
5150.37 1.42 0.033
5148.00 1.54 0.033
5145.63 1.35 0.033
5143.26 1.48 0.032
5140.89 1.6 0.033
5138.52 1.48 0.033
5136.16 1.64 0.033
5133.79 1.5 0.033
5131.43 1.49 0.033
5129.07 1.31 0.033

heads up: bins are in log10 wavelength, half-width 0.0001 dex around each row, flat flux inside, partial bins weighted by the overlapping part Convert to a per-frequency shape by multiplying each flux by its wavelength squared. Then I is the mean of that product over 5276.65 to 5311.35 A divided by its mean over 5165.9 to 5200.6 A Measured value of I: 1.85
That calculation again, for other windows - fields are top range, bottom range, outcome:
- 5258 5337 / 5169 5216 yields 1.64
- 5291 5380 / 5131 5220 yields 1.68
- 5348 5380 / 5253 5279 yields 1.25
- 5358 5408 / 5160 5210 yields 1.89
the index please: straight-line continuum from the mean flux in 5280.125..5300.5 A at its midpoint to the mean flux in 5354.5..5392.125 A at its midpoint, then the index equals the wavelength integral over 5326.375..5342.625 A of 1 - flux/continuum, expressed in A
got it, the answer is 1.5 A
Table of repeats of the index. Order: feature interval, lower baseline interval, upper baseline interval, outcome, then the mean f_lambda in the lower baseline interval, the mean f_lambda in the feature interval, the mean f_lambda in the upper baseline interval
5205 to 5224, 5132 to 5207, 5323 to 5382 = -1.7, 1.4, 1.76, 2.27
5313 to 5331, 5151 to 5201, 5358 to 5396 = -0.8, 1.36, 2.18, 2.37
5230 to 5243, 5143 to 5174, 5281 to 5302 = -2.5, 1.36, 2.21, 2.2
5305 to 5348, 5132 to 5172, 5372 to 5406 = -3.3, 1.43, 2.25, 2.33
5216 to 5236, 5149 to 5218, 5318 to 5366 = -4.9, 1.41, 2.04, 2.27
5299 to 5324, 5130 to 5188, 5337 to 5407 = -4.2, 1.34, 2.37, 2.31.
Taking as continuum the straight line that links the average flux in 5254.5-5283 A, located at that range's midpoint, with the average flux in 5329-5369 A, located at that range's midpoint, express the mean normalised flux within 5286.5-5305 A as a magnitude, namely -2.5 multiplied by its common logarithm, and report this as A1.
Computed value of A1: -0.08 mag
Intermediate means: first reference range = 1.98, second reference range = 2.31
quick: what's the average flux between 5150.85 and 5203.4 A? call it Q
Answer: 1.38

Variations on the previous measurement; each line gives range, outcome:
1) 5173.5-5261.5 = 1.8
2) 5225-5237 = 1.99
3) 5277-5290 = 2.28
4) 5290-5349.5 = 2.24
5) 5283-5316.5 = 2.32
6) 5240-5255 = 2.21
